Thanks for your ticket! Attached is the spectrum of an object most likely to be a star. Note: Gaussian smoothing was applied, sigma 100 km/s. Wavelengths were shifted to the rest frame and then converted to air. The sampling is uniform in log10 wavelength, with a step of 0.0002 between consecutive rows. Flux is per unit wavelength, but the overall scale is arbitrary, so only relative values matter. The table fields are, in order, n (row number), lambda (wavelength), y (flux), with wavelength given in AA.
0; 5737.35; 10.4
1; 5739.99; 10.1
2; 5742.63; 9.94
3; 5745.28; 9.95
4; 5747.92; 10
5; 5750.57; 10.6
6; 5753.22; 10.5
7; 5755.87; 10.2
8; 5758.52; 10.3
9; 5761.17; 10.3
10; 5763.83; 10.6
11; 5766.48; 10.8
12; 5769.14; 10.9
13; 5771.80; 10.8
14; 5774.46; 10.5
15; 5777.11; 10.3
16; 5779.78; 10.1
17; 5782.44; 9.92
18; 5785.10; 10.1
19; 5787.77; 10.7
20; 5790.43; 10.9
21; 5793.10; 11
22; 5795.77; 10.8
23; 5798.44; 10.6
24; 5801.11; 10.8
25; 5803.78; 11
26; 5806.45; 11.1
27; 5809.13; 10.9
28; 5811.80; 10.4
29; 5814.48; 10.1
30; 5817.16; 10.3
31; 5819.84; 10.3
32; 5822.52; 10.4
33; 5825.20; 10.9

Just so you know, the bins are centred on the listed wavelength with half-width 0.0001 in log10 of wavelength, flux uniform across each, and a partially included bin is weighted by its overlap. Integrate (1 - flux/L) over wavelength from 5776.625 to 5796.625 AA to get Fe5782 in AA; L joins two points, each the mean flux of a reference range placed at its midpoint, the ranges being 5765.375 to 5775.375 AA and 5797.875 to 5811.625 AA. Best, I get 0.6 AA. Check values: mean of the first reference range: 10.8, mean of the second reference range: 10.9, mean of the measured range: 10.5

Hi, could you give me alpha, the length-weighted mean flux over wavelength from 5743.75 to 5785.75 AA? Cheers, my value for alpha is 10.4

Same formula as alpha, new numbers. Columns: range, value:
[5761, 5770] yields 10.7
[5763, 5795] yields 10.6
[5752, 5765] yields 10.4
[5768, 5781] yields 10.5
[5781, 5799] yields 10.6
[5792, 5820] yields 10.7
